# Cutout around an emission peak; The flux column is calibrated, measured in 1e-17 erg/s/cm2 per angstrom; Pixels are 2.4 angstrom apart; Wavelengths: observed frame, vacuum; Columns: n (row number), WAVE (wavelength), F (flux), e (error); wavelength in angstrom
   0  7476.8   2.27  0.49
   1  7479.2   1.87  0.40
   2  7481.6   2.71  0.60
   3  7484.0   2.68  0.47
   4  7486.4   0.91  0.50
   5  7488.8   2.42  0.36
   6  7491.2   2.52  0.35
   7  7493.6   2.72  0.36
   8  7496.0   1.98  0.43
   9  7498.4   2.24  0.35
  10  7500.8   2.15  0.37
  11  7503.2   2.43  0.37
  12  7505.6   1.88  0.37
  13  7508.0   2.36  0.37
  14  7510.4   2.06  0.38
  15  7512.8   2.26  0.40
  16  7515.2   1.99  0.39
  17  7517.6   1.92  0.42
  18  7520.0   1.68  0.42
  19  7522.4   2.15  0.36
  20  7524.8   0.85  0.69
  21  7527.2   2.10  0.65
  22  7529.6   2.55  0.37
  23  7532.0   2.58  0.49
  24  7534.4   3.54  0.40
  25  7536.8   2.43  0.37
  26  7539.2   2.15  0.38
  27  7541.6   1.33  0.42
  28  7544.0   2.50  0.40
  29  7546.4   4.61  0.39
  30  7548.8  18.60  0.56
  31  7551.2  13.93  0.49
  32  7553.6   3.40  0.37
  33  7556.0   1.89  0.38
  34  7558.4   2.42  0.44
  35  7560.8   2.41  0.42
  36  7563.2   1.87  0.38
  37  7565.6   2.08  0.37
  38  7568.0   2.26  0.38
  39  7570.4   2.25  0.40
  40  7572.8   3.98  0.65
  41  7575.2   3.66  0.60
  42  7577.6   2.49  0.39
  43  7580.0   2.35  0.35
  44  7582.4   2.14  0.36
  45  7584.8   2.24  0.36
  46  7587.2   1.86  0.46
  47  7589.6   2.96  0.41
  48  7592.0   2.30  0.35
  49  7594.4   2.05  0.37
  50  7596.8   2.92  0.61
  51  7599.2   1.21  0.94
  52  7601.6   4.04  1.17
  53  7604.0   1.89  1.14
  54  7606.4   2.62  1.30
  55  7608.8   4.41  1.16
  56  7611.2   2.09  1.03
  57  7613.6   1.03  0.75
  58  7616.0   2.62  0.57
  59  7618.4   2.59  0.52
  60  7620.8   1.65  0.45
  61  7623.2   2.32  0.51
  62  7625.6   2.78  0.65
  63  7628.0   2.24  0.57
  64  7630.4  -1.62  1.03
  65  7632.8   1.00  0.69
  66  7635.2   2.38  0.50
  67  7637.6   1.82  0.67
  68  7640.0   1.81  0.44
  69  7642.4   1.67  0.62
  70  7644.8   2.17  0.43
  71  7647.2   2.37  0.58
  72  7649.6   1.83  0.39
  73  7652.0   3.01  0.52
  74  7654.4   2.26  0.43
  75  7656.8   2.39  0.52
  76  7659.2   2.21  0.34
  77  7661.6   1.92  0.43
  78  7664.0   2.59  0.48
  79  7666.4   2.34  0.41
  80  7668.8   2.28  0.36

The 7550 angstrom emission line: H-alpha 6563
